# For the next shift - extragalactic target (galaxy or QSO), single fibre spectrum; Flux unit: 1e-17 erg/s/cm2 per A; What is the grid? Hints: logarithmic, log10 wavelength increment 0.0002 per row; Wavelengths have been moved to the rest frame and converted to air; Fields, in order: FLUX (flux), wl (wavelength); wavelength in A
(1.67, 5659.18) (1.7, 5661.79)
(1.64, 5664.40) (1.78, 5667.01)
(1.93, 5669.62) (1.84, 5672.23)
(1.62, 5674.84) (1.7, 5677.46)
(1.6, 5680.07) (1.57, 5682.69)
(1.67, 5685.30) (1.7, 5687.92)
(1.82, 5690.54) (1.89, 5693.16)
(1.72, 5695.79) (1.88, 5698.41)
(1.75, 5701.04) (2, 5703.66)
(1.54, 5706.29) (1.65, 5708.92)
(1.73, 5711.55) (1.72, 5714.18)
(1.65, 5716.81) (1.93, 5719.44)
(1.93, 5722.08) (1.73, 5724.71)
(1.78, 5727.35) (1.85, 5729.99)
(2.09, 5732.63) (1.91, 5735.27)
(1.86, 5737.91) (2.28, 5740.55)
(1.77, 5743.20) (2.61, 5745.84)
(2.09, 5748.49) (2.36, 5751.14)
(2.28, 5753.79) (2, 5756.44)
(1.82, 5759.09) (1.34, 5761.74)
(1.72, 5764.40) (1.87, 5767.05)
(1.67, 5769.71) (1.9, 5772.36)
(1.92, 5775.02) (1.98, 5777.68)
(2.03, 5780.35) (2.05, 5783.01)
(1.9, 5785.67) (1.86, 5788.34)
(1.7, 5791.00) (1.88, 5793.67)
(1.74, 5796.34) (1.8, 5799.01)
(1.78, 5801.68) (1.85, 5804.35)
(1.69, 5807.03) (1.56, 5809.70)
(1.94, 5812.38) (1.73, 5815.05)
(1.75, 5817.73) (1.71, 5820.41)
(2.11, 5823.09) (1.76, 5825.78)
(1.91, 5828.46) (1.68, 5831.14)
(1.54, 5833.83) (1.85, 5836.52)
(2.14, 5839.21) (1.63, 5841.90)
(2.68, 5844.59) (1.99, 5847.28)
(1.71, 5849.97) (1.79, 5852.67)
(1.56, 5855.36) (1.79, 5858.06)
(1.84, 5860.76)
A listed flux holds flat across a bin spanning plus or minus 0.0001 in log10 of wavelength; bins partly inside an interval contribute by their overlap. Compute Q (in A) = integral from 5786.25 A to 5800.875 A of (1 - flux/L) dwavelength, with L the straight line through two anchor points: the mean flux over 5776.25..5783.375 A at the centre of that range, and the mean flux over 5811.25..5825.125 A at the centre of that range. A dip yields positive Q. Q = 1.1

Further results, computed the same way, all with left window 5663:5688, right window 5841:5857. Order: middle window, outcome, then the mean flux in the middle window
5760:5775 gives 0.7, 1.72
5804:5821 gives 1.1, 1.74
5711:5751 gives -4.0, 1.95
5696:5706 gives -0.5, 1.83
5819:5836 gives 0.8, 1.79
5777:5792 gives -0.8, 1.92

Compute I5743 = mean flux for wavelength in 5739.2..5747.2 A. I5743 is 2.22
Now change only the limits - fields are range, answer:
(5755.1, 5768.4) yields 1.75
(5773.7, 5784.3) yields 1.99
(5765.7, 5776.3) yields 1.84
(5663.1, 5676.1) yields 1.76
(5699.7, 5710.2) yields 1.73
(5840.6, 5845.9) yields 2.16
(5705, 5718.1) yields 1.66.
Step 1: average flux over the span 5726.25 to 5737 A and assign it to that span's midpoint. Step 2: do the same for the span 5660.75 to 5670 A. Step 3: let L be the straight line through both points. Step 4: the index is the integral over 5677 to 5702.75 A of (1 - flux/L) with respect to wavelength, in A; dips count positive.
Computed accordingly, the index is 1.0 A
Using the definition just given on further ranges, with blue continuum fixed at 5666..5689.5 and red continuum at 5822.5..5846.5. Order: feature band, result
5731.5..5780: -4.2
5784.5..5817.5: 1.6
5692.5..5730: -0.5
